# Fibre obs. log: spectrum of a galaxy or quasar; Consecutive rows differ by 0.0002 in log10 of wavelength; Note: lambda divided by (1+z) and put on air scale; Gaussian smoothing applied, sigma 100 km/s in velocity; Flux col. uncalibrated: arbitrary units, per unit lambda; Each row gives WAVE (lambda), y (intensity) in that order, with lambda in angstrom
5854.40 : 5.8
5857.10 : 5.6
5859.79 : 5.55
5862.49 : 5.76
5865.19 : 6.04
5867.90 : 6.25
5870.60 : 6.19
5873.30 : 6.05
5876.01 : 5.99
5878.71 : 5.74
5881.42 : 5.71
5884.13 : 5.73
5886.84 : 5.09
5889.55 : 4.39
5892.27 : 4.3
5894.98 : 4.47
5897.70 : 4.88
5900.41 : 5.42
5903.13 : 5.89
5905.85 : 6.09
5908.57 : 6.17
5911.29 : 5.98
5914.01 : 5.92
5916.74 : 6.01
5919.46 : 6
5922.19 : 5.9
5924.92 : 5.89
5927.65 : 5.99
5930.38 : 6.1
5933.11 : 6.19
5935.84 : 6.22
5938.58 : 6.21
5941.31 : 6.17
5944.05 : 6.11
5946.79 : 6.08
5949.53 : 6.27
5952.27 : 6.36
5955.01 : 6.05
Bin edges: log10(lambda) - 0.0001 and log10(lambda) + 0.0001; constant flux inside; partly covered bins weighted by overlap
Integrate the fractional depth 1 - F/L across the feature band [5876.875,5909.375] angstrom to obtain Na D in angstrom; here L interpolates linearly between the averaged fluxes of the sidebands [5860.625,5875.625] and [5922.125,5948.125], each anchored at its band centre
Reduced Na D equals 4.0 angstrom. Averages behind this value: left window 6.03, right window 6.09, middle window 5.32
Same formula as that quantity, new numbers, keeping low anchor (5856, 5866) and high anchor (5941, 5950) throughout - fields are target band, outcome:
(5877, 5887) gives 0.3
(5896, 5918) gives 0.7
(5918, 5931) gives 0.1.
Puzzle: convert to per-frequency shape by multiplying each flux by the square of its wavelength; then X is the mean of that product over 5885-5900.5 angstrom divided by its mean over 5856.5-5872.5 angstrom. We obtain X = 0.81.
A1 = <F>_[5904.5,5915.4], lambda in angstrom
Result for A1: 6.04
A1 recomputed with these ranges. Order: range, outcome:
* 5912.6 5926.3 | 5.94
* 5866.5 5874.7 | 6.16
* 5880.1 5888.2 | 5.51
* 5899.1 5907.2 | 5.8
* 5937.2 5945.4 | 6.16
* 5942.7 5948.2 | 6.09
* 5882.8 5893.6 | 4.87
